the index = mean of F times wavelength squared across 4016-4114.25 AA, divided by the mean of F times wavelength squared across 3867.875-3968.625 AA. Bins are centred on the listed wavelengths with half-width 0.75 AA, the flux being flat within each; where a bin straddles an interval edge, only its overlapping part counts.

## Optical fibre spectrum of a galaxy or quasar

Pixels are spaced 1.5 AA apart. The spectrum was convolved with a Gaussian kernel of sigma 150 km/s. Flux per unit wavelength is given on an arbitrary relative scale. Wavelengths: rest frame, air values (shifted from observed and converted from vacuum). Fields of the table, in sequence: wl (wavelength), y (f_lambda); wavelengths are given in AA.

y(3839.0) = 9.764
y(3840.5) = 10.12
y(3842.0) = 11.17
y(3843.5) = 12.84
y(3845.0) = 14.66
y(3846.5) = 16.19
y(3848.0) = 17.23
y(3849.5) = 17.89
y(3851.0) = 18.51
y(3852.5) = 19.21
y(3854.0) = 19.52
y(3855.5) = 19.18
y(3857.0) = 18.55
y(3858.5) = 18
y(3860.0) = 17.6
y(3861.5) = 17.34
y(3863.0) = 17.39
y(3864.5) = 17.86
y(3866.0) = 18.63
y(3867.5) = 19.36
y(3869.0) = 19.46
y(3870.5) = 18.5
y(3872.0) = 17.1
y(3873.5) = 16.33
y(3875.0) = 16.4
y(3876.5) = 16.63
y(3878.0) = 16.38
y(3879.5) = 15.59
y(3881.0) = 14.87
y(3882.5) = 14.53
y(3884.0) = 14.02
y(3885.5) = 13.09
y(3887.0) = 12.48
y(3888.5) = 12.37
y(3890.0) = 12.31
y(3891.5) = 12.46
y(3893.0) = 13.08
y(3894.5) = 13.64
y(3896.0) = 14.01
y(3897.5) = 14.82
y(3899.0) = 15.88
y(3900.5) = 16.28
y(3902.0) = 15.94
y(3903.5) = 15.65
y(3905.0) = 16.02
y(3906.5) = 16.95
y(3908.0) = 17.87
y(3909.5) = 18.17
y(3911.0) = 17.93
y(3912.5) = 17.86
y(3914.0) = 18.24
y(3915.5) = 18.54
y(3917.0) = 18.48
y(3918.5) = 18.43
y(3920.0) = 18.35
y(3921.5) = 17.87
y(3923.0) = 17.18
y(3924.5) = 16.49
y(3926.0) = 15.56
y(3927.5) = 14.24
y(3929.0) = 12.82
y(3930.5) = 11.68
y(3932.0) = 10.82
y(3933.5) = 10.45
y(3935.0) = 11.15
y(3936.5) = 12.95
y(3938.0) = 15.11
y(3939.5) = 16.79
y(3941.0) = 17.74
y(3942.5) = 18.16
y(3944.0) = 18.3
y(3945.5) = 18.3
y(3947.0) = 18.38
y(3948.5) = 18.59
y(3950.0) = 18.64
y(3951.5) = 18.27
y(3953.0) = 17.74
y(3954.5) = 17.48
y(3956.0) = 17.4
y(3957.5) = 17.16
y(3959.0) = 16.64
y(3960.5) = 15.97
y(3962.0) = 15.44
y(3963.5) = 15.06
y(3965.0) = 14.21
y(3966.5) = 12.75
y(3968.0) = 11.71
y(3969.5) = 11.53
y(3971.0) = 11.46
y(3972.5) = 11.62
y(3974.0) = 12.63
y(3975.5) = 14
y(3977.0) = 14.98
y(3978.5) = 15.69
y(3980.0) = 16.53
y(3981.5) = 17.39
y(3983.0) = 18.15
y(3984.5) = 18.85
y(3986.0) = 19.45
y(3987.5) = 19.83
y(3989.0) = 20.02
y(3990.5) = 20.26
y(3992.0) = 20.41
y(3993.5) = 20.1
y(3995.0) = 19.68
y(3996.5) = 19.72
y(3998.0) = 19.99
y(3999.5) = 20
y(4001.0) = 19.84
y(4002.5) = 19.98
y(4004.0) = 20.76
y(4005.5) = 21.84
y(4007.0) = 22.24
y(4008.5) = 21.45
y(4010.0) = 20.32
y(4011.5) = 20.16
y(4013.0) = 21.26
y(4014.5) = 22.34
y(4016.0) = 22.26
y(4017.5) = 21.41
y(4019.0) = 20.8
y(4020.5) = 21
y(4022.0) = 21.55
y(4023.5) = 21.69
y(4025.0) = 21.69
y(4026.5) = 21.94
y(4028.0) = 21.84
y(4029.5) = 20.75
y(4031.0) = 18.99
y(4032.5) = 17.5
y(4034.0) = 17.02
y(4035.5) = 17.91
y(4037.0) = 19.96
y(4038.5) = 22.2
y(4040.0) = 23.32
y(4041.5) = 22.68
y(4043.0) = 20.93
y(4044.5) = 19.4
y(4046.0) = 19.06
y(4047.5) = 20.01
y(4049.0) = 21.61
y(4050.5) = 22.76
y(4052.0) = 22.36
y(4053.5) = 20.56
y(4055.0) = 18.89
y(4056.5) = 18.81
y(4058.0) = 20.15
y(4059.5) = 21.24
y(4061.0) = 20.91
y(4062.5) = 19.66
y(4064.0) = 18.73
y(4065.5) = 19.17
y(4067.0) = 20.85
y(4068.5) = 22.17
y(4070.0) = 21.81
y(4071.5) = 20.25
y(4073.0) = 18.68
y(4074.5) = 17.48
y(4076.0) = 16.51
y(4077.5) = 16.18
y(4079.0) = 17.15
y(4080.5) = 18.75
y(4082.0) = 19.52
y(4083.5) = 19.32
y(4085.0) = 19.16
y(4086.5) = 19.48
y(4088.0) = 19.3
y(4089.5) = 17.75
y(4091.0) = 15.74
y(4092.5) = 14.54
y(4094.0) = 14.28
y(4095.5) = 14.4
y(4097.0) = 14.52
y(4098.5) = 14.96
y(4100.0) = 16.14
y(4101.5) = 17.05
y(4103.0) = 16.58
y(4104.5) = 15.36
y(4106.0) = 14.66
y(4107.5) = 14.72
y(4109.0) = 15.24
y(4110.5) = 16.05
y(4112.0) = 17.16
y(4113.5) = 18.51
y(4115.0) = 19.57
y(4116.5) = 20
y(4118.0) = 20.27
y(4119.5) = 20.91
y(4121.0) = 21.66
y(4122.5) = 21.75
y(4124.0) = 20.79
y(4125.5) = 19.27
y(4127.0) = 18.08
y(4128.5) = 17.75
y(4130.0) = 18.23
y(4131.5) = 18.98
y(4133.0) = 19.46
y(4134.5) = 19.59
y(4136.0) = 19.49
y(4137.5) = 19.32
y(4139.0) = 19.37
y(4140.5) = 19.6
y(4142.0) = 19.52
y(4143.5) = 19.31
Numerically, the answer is 1.29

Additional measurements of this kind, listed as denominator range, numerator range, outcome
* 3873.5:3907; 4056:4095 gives 1.40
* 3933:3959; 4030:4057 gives 1.27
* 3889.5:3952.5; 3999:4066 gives 1.37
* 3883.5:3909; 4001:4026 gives 1.55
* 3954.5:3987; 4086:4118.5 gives 1.16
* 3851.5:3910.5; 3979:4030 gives 1.34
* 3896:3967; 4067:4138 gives 1.21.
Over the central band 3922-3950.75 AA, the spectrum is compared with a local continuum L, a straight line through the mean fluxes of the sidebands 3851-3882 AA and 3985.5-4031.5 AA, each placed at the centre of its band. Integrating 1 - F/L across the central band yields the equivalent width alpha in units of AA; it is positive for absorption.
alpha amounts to 5.6 AA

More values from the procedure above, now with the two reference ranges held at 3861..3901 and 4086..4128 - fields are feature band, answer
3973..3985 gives 0.4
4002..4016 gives -3.9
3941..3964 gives -1.9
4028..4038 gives -1.3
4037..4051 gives -3.6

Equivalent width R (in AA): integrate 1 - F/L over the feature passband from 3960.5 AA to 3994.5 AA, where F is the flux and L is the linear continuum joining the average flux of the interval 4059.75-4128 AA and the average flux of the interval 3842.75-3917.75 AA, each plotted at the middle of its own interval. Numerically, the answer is 2.4 AA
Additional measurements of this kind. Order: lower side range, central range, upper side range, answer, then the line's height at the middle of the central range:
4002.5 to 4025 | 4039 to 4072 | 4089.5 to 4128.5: -1.9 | 19.6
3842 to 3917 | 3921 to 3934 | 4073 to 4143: 2.0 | 16.7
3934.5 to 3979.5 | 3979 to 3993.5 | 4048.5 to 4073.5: -1.7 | 17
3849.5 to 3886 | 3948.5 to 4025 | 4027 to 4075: 4.1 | 19.2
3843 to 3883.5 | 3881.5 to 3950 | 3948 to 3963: 6.7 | 17.3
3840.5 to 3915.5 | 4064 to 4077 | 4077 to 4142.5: -1.4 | 17.7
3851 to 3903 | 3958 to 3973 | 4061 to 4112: 2.7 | 16.7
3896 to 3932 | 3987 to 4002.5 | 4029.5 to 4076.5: -1.2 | 18.5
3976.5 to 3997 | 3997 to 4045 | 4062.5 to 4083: -5.0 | 18.8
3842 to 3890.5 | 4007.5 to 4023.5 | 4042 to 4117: -3.1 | 17.8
